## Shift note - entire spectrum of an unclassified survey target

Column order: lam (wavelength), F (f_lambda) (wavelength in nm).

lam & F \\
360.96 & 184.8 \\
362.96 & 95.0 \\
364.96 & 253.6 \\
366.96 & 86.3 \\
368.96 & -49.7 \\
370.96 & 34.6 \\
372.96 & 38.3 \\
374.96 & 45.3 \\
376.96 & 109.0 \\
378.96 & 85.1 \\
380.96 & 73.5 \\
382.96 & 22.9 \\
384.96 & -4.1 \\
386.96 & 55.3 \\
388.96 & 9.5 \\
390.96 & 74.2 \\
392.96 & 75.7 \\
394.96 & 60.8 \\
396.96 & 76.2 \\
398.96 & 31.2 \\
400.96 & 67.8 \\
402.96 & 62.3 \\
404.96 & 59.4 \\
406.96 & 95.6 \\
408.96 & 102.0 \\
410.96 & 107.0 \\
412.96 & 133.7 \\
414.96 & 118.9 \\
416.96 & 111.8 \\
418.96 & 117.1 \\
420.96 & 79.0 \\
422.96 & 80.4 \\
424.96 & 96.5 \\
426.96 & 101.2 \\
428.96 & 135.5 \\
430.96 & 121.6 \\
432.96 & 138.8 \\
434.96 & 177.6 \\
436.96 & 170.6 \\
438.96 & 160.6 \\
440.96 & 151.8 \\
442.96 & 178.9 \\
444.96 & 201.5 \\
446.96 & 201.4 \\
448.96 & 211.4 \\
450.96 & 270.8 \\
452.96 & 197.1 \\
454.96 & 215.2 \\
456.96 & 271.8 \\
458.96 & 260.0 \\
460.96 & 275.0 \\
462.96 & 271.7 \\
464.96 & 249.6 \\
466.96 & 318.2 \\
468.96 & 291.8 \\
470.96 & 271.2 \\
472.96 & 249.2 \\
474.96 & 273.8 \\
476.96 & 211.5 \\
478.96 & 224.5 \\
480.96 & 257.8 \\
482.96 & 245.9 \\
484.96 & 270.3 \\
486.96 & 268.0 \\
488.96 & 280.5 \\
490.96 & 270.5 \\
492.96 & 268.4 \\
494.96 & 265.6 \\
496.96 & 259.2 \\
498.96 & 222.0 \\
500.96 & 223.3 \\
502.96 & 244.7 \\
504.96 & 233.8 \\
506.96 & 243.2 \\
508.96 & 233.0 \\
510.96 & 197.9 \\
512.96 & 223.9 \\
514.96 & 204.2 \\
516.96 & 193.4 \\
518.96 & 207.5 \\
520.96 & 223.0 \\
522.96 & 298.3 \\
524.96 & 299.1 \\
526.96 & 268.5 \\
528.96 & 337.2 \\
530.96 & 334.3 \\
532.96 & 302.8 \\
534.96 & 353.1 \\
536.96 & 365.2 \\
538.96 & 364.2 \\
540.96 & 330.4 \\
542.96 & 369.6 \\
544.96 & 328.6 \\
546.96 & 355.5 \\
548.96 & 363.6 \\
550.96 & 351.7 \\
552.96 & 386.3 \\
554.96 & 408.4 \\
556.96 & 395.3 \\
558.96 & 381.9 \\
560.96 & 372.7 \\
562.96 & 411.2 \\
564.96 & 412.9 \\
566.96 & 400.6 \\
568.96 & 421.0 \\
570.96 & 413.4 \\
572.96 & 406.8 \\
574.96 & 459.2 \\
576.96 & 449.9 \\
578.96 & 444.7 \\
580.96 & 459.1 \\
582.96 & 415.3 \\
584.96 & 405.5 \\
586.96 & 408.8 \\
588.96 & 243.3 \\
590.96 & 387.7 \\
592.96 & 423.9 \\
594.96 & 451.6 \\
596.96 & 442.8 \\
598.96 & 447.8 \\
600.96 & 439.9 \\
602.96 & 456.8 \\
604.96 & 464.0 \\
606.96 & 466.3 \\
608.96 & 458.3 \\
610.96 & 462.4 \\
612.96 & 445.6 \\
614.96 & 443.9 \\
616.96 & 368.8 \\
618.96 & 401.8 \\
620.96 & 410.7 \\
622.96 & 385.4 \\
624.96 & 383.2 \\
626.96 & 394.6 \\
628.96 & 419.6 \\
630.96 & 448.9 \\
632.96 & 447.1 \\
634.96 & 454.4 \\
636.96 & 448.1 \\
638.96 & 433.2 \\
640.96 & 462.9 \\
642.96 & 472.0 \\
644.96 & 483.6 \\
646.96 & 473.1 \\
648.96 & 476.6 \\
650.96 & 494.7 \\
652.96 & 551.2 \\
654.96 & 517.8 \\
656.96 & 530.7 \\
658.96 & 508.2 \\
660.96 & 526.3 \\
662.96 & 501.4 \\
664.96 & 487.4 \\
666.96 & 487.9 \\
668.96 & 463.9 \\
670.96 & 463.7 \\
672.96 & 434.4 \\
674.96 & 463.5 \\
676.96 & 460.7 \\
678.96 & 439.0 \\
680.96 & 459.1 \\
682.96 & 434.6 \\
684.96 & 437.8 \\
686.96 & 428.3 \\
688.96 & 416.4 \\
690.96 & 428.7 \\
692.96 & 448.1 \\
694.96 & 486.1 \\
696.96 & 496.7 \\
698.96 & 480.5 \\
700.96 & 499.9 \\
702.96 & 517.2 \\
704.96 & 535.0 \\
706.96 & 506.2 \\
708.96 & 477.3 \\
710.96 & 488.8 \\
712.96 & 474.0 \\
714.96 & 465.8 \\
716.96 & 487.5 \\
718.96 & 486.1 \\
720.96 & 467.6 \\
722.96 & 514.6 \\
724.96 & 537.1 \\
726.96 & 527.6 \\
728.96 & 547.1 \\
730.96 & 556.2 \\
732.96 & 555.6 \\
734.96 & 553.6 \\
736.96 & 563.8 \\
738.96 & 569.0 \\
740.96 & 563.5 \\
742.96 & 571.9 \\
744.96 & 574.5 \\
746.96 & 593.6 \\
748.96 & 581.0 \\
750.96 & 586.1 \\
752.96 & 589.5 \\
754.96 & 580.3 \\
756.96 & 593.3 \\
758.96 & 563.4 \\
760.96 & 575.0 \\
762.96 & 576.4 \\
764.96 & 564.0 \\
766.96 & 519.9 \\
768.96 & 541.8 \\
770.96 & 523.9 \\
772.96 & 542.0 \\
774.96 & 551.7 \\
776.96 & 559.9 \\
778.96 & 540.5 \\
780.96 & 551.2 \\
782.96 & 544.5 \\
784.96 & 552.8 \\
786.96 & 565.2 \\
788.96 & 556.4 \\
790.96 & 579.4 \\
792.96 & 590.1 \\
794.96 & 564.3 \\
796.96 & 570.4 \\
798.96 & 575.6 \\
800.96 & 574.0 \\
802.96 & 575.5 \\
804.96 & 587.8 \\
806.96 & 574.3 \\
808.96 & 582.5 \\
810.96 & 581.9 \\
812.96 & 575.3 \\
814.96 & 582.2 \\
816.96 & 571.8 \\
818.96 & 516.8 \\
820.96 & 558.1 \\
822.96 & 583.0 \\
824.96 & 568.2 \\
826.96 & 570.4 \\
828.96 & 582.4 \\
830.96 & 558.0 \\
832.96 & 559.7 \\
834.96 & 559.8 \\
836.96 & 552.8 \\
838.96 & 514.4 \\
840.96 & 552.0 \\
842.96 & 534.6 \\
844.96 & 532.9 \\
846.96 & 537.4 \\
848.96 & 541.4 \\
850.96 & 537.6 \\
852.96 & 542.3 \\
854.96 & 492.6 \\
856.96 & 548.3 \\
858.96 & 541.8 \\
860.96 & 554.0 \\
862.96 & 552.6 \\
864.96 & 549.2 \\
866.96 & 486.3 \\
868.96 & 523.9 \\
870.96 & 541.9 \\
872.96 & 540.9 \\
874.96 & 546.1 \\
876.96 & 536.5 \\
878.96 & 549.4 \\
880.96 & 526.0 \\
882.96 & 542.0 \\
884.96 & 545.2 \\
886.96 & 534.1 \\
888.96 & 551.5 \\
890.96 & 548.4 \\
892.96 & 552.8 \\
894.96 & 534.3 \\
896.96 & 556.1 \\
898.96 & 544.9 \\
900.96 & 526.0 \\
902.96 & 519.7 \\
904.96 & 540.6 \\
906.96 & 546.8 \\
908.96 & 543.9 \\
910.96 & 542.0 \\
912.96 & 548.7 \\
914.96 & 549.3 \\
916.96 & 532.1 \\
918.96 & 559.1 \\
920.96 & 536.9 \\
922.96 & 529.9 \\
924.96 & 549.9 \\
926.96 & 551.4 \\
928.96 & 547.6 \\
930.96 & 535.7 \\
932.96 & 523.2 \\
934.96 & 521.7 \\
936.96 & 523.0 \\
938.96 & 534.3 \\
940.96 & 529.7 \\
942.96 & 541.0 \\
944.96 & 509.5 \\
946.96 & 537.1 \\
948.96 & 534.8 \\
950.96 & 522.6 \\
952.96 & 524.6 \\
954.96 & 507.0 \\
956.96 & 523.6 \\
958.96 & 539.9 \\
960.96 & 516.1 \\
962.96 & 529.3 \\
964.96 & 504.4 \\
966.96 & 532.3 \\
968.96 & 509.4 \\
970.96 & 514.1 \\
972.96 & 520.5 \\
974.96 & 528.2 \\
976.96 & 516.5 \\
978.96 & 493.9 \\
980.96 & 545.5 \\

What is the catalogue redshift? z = 0.000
